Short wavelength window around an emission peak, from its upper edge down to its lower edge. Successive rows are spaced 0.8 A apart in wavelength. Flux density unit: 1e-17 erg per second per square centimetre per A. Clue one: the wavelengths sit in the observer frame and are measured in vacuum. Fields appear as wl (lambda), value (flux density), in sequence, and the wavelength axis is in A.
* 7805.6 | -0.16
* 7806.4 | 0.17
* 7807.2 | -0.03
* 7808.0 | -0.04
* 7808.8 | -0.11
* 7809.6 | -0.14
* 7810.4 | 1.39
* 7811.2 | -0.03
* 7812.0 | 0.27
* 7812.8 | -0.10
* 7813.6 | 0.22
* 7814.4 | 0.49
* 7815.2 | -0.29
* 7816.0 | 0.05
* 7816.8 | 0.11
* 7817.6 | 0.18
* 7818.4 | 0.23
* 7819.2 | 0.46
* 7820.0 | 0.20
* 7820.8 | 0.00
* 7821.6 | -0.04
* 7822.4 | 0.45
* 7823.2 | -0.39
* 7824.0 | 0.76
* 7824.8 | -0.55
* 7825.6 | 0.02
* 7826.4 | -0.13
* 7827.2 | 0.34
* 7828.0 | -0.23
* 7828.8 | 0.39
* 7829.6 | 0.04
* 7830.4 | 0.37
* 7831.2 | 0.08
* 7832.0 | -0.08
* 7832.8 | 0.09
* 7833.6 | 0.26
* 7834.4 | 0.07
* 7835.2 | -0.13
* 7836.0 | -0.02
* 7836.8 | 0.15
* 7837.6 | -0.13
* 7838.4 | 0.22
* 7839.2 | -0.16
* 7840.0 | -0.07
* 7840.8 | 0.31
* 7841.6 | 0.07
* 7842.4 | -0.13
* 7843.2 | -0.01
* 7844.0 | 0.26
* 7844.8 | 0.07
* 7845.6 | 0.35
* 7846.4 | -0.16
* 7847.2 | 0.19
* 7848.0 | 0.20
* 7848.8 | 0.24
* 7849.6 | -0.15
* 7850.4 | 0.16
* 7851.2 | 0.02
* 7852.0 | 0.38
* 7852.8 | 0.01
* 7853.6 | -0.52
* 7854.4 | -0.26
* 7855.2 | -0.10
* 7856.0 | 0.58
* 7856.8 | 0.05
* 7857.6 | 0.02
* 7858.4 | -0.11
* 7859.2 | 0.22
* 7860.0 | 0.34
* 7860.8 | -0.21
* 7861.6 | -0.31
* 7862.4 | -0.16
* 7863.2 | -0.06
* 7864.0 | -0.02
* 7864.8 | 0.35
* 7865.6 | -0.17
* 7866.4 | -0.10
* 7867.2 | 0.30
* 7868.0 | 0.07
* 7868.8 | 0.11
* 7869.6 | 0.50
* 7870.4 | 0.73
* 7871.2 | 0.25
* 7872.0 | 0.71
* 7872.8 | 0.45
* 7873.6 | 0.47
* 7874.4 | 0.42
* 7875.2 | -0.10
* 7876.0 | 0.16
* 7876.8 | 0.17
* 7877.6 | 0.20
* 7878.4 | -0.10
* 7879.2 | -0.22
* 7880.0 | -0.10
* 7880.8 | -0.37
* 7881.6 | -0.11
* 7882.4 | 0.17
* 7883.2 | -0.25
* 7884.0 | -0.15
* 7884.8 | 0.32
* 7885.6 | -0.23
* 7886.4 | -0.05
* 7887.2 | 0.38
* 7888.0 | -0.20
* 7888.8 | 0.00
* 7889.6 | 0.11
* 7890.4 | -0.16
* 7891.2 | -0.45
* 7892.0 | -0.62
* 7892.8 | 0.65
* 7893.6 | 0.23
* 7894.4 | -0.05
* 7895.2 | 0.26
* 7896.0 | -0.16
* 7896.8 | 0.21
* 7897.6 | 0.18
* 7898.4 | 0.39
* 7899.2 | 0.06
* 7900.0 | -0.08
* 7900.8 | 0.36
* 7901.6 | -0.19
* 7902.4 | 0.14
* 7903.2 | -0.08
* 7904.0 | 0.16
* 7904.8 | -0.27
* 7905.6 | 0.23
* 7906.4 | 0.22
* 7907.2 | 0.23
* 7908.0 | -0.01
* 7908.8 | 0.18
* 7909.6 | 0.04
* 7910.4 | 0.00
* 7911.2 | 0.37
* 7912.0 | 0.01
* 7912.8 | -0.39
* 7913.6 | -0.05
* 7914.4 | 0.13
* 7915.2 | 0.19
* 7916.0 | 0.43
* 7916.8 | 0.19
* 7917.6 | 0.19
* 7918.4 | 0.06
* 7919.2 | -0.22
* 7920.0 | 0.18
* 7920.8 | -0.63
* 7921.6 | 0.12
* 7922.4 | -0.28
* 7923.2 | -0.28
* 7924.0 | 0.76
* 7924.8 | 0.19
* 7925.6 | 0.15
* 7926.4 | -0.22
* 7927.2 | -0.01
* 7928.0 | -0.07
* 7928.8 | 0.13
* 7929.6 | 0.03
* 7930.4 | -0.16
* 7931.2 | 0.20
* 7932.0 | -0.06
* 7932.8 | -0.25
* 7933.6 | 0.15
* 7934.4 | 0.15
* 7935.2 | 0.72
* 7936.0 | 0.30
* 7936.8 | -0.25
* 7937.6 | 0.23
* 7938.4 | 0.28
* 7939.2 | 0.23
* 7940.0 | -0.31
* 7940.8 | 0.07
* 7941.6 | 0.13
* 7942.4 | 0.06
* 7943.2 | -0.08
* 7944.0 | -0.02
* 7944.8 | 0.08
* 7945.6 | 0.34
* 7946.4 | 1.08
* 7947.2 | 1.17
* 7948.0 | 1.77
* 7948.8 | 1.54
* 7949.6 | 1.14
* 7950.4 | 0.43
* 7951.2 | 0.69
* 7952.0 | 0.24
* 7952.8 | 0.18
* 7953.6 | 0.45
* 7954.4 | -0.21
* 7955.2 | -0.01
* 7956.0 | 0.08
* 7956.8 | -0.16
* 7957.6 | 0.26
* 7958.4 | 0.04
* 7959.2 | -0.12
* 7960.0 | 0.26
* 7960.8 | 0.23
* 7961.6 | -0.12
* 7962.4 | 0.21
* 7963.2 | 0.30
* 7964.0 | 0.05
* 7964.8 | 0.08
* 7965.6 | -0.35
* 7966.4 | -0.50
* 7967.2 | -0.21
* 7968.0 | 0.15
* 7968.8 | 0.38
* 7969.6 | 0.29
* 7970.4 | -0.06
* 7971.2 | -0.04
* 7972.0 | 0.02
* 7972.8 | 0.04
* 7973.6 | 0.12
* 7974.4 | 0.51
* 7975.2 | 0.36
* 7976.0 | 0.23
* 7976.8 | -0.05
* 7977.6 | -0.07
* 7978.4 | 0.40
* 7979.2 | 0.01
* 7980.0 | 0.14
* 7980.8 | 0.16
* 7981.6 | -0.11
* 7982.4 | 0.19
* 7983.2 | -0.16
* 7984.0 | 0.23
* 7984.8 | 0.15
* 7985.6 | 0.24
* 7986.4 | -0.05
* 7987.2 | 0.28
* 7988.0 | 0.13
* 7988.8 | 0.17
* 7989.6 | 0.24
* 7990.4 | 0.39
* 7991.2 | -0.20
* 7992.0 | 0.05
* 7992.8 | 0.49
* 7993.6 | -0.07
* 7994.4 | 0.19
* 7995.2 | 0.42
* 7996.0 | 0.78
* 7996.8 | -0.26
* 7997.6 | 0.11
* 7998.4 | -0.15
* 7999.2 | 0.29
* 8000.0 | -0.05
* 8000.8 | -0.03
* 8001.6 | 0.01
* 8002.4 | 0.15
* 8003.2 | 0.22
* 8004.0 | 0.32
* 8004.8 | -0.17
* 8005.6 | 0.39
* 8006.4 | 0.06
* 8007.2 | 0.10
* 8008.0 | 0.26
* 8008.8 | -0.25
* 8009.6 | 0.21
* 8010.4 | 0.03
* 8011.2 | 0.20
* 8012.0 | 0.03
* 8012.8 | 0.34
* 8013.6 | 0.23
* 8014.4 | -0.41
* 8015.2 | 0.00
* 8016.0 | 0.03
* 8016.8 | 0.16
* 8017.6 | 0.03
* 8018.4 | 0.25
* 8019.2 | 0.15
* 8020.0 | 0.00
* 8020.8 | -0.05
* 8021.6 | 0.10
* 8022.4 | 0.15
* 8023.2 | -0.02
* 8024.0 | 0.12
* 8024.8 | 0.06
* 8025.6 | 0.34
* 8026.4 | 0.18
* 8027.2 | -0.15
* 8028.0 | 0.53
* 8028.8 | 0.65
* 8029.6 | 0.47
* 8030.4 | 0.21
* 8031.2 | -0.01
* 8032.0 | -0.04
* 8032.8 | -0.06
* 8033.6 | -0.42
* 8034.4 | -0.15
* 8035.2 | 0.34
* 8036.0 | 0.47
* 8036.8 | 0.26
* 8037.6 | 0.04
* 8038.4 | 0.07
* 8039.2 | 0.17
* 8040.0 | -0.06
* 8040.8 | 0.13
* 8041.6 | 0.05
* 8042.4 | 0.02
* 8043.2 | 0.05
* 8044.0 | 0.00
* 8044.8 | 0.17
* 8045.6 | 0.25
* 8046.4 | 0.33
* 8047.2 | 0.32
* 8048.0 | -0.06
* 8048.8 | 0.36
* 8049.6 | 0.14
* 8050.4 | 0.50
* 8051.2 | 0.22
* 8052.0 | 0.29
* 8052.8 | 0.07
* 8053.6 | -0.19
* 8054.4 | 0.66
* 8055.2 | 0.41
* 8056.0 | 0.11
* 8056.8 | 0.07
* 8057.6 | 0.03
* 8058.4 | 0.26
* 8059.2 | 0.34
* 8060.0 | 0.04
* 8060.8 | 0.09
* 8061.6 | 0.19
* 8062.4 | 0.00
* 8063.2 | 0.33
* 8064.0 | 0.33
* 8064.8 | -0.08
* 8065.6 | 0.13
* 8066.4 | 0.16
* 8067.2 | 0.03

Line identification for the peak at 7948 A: [O III]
